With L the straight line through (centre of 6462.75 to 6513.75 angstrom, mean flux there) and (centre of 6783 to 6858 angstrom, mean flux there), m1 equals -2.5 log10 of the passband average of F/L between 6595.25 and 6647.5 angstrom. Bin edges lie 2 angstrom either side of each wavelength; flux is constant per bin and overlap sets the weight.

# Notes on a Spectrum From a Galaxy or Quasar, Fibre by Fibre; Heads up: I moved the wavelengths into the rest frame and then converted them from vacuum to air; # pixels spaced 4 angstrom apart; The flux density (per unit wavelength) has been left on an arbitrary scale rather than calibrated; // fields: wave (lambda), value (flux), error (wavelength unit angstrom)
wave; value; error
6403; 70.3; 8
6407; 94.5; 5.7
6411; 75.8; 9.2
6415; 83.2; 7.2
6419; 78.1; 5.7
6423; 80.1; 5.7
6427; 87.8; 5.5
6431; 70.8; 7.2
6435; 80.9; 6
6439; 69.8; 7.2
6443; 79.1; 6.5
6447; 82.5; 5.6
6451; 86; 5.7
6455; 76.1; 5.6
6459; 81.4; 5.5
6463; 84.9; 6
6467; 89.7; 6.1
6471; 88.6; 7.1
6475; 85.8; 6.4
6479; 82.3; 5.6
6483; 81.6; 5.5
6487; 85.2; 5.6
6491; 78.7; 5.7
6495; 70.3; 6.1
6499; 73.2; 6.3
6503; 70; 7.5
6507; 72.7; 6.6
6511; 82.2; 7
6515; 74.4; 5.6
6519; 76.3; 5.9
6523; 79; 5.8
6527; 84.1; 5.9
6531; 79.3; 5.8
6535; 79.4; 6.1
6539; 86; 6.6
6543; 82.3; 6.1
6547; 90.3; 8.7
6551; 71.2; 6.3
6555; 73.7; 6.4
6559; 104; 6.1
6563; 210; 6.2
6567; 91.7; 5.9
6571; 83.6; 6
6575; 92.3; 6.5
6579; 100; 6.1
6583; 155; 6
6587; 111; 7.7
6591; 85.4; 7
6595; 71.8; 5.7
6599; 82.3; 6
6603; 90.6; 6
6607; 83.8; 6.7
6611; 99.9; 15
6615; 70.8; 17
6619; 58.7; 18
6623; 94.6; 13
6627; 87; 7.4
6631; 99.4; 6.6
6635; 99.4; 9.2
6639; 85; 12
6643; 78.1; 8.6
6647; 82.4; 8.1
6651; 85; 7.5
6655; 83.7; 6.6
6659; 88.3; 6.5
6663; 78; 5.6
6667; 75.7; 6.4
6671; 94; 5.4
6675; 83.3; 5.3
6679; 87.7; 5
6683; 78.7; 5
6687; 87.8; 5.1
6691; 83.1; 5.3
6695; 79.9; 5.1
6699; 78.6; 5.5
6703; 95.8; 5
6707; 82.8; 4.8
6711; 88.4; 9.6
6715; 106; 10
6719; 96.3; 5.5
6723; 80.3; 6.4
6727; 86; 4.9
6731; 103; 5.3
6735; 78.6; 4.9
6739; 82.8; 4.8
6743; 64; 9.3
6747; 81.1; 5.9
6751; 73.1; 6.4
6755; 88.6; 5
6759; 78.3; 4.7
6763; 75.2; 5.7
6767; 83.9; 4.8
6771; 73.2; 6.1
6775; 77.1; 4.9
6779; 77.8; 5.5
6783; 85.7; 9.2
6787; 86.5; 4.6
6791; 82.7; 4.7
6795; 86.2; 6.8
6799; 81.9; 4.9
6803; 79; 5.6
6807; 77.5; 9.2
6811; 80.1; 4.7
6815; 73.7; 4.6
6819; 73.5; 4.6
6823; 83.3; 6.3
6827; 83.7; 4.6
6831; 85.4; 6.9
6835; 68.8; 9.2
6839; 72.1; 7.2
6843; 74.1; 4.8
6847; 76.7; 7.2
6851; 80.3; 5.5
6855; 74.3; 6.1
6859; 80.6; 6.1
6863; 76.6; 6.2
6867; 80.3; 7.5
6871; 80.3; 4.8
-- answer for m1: -0.07 mag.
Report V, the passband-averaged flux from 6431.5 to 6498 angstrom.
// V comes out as 81.1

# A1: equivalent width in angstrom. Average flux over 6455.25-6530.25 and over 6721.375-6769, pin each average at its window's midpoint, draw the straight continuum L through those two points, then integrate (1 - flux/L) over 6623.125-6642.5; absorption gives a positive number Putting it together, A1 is -2.7 angstrom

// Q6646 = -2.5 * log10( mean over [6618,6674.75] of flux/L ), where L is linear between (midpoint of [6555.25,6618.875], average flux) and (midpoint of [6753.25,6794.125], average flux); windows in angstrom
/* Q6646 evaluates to 0.10 mag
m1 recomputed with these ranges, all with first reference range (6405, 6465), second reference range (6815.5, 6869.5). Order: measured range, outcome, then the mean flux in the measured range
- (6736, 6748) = 0.04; 75.8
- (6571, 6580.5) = -0.17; 93.3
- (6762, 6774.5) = 0.01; 77.6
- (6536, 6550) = -0.06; 84.6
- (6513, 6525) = 0.05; 76.6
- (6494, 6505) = 0.13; 71.2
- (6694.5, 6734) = -0.15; 89.8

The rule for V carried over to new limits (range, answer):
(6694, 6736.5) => 89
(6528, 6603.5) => 96.8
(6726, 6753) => 81.1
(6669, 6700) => 84.3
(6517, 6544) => 80.9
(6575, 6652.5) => 90.6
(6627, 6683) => 85.9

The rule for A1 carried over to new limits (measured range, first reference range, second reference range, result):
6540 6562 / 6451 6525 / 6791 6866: -2.9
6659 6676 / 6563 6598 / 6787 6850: 2.1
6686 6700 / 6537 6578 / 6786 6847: 1.0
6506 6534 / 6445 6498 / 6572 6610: 3.1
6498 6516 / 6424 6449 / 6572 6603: 2.7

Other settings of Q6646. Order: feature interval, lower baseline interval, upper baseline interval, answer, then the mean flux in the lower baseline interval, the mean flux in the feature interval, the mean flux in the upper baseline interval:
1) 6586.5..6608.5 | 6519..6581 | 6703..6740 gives 0.08 mag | 93.2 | 86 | 89.9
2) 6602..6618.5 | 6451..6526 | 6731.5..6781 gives -0.06 mag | 79.8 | 83.5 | 78.6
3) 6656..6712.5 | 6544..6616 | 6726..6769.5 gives 0.04 mag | 98.3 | 84.4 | 81.1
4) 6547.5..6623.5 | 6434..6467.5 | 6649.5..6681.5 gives -0.16 mag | 80.8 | 96.3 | 84.4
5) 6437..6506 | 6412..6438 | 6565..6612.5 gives 0.05 mag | 79.6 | 80.2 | 95.6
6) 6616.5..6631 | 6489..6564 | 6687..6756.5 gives 0.03 mag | 84.5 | 82.4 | 85.3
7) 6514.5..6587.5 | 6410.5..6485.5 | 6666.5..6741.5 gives -0.15 mag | 81.4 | 96.1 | 86.8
